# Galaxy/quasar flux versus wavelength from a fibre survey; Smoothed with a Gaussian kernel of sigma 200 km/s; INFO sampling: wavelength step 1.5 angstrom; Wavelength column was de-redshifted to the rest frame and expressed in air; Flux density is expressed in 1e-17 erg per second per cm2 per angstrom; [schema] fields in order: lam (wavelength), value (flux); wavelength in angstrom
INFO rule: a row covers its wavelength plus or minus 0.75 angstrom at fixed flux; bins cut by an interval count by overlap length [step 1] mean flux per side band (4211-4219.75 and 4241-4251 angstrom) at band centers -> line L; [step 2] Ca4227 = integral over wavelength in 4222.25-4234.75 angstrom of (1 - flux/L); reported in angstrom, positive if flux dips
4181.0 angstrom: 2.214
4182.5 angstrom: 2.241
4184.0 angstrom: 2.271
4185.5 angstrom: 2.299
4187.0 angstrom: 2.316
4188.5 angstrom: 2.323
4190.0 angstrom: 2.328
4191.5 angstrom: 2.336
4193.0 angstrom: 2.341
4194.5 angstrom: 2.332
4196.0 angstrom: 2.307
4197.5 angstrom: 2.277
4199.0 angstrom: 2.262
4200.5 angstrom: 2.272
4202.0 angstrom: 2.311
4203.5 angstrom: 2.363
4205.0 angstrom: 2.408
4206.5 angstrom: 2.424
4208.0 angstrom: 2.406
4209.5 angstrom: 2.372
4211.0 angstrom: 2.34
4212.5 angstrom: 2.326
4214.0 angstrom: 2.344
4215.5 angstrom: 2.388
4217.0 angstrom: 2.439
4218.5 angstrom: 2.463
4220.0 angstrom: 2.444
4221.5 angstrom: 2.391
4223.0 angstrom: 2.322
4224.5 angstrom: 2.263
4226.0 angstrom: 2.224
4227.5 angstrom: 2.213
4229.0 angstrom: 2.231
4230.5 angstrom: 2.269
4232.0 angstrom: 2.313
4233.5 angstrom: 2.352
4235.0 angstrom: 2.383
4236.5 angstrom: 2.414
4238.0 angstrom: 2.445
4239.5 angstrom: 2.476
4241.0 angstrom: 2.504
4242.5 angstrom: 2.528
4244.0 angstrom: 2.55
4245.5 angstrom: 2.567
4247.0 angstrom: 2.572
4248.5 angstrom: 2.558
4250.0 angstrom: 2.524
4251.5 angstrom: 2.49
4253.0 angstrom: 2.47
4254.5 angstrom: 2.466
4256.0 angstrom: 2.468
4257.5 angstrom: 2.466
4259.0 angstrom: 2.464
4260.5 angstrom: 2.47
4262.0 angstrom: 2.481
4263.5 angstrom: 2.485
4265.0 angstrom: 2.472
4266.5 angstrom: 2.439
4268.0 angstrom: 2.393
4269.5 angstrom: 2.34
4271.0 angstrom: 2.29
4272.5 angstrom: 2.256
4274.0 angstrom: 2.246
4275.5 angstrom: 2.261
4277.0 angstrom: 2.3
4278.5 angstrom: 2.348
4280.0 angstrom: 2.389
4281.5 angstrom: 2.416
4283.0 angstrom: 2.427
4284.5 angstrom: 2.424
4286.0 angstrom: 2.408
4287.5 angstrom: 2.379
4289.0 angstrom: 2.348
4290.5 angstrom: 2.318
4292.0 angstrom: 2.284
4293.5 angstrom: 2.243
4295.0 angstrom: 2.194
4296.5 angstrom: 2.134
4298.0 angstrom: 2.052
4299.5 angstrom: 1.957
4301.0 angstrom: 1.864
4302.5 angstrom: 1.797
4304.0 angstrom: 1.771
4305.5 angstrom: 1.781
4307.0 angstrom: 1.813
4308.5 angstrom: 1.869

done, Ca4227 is 0.91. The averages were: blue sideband 2.39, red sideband 2.54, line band 2.28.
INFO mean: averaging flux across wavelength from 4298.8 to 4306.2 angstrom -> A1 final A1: 1.83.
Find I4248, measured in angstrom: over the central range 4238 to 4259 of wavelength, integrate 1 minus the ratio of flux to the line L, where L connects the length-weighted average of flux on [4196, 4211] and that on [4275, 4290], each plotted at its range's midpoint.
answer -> -1.32 angstrom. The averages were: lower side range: 2.34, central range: 2.51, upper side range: 2.37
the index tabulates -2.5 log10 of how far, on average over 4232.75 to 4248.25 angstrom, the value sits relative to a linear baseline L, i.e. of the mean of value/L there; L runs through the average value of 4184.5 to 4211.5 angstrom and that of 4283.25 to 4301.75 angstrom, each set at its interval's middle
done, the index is -0.09 mag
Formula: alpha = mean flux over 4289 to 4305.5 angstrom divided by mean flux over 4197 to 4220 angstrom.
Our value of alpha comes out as 0.87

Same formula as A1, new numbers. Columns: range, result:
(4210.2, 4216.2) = 2.35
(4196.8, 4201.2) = 2.27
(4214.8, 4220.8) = 2.43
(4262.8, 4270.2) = 2.43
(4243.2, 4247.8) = 2.56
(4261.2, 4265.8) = 2.48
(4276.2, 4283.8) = 2.38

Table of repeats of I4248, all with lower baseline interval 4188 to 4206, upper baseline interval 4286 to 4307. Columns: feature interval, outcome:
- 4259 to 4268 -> -1.23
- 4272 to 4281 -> -0.71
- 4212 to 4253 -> -3.13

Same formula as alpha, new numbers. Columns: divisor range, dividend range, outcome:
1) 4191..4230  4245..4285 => 1.04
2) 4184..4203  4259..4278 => 1.03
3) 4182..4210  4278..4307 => 0.94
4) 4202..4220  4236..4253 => 1.05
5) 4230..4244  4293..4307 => 0.81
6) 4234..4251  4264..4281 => 0.94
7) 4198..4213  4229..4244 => 1.03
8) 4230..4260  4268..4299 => 0.93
